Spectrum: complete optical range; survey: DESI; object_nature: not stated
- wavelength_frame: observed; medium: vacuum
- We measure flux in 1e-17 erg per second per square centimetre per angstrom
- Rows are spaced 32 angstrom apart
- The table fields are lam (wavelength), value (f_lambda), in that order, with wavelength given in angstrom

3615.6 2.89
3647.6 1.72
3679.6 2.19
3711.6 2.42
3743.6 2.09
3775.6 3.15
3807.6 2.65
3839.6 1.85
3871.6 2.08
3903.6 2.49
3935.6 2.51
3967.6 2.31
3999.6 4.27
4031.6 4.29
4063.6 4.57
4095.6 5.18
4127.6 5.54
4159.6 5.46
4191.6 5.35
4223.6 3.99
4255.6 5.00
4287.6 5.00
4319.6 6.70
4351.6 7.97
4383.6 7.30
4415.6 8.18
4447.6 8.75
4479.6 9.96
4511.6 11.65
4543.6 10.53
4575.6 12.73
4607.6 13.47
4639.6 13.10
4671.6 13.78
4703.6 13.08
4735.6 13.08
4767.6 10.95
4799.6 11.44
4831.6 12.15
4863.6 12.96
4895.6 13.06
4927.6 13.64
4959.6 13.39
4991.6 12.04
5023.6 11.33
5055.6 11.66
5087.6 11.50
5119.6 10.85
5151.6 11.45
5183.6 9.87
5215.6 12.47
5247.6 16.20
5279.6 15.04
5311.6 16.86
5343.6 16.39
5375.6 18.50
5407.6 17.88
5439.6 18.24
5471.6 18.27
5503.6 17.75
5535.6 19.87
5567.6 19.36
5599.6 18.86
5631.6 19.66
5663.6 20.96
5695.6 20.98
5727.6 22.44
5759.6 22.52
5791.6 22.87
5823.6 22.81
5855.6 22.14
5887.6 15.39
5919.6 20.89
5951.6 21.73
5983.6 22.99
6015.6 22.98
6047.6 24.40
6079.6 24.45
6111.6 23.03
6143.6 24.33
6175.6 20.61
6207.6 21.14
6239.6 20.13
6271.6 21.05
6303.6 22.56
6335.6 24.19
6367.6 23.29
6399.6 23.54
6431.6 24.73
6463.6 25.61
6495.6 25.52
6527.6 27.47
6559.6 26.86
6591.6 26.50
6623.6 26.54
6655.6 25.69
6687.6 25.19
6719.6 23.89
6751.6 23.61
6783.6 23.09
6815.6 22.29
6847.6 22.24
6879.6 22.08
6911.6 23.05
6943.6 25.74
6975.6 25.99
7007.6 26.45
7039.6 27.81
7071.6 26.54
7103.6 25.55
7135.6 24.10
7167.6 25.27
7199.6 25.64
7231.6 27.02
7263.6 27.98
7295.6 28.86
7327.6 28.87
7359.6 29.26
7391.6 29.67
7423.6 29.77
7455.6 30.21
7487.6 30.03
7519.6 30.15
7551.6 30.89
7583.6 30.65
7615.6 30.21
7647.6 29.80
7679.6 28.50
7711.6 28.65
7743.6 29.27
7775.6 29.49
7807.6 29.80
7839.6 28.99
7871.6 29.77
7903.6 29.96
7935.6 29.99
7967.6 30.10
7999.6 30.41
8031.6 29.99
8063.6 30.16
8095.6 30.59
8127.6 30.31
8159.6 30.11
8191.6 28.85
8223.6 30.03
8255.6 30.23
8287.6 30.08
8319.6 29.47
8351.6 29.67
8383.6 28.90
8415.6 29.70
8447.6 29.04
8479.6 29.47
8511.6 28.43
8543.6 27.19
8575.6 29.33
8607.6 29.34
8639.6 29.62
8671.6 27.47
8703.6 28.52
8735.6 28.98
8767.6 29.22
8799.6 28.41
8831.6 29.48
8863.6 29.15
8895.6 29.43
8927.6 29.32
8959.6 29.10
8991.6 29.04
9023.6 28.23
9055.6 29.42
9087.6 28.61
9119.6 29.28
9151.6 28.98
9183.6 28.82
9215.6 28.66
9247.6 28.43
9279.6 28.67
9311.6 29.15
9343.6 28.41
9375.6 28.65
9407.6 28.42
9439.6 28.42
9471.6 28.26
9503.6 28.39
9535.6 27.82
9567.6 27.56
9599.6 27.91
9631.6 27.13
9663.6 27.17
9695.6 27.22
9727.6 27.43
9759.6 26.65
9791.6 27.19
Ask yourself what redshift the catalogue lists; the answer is 0.00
